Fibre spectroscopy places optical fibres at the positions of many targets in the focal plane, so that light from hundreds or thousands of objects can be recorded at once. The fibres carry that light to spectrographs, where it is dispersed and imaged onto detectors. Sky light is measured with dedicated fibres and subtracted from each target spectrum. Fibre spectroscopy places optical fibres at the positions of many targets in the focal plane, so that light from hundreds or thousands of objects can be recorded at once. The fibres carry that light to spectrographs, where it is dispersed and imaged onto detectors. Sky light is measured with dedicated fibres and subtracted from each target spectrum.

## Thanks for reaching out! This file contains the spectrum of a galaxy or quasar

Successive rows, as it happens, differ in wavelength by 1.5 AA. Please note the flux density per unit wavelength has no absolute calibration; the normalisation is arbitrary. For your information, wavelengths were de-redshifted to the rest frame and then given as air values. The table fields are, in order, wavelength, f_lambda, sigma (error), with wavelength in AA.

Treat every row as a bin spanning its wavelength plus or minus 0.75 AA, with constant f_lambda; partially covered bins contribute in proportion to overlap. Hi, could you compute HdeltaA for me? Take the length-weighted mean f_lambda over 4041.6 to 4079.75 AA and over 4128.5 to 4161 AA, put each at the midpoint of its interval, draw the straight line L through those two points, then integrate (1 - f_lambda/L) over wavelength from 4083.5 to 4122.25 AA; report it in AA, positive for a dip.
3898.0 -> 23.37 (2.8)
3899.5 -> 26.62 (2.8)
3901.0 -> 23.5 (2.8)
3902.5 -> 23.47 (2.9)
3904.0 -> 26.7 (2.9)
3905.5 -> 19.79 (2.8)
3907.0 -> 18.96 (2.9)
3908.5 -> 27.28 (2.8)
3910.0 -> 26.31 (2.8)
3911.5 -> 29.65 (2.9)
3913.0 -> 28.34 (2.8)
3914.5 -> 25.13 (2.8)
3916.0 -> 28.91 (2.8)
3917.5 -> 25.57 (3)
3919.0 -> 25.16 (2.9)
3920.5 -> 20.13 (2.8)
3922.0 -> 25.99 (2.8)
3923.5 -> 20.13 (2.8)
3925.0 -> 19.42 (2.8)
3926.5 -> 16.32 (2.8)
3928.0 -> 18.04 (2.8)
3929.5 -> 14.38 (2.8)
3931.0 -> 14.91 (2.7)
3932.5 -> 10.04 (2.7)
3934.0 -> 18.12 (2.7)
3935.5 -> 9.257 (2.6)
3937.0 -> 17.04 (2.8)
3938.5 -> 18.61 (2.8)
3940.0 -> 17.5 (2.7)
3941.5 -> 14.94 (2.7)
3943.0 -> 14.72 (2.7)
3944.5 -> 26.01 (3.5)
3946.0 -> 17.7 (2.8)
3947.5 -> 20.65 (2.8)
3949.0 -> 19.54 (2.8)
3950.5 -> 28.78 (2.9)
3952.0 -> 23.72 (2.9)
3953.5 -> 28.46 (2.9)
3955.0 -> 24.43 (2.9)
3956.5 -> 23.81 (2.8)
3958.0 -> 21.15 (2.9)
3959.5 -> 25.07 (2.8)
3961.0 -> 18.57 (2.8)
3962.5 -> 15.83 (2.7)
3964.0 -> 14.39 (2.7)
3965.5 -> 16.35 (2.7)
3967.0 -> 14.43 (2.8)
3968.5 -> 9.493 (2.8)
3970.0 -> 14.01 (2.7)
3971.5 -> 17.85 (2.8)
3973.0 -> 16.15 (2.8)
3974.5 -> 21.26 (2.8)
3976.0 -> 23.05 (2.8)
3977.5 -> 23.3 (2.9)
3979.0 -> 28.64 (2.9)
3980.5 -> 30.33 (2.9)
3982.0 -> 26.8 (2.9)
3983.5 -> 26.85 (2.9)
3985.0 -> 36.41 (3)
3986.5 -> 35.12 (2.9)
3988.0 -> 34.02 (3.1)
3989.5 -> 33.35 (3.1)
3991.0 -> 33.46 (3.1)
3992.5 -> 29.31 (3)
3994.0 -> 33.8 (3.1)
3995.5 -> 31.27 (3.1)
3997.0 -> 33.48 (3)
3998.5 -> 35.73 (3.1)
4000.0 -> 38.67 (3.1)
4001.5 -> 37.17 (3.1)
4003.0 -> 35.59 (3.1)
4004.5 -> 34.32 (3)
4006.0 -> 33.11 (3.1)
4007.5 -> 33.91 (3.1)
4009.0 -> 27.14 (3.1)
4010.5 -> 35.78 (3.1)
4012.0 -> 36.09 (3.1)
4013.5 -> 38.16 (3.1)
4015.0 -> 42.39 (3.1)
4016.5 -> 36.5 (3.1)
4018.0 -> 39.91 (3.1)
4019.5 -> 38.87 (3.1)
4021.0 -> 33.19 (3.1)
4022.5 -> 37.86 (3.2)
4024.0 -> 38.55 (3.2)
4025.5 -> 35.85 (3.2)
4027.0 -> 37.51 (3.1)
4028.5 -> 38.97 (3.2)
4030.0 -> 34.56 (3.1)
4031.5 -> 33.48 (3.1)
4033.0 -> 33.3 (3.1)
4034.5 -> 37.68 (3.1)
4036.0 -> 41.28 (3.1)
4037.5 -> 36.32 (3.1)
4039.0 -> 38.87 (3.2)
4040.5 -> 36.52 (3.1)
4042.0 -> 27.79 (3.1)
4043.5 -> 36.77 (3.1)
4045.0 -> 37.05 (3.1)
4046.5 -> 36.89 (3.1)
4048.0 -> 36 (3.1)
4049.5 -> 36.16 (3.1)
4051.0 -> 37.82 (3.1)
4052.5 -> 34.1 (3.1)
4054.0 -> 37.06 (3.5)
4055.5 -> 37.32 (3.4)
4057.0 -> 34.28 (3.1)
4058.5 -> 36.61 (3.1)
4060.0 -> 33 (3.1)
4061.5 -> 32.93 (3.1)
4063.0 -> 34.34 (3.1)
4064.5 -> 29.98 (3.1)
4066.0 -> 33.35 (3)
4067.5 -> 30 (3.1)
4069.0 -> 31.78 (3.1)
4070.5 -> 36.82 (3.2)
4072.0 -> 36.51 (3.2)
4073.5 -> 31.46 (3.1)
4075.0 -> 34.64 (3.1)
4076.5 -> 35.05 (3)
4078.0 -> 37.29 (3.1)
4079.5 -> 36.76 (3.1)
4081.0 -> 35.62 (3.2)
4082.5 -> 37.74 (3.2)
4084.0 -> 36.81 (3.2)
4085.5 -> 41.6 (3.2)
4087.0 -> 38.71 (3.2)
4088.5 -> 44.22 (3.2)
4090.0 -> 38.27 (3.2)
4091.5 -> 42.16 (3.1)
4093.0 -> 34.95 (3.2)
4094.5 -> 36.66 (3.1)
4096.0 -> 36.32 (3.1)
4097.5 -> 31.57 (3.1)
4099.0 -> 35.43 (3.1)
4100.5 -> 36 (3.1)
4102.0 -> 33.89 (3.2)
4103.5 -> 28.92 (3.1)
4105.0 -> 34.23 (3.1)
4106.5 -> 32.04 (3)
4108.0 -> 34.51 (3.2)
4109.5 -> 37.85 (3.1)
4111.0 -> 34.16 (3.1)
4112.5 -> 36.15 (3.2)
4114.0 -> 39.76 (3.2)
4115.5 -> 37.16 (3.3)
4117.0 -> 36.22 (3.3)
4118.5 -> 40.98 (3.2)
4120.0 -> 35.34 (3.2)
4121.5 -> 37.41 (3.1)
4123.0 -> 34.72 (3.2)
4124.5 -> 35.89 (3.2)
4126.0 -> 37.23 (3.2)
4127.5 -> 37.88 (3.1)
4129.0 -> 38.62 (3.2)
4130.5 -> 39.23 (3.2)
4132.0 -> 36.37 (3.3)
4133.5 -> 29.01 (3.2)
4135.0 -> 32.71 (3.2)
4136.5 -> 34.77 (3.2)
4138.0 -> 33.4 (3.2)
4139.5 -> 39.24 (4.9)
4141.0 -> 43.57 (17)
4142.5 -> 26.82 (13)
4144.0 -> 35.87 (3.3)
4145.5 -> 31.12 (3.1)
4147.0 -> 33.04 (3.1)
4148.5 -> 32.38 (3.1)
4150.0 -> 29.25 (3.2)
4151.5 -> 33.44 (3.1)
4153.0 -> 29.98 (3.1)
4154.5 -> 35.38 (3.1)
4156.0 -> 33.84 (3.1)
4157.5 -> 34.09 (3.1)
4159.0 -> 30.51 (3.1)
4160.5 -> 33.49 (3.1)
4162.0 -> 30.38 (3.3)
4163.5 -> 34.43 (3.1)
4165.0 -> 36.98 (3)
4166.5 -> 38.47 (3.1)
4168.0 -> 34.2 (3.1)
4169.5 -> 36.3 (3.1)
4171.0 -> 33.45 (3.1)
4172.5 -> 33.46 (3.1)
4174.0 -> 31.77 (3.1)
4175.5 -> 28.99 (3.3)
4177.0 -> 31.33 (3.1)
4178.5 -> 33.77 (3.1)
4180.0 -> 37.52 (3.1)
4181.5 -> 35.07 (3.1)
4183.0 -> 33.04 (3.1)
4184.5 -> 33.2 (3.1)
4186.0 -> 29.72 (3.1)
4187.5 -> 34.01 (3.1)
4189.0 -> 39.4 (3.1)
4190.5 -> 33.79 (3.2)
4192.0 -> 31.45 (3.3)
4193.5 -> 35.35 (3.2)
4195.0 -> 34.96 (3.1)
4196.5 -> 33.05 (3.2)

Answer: -2.6 AA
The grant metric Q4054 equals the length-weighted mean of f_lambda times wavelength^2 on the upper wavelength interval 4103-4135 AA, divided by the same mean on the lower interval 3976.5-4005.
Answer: 1.2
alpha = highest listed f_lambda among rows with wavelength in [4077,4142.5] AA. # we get 44.22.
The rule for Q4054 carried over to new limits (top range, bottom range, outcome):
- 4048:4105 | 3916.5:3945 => 2.10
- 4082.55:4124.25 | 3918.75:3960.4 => 2.01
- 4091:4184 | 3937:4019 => 1.40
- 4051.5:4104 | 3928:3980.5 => 1.98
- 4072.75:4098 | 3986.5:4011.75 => 1.14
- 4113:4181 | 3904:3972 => 1.91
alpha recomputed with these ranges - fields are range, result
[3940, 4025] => 42.39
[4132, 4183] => 43.57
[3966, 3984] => 30.33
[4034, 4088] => 41.6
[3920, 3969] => 28.78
